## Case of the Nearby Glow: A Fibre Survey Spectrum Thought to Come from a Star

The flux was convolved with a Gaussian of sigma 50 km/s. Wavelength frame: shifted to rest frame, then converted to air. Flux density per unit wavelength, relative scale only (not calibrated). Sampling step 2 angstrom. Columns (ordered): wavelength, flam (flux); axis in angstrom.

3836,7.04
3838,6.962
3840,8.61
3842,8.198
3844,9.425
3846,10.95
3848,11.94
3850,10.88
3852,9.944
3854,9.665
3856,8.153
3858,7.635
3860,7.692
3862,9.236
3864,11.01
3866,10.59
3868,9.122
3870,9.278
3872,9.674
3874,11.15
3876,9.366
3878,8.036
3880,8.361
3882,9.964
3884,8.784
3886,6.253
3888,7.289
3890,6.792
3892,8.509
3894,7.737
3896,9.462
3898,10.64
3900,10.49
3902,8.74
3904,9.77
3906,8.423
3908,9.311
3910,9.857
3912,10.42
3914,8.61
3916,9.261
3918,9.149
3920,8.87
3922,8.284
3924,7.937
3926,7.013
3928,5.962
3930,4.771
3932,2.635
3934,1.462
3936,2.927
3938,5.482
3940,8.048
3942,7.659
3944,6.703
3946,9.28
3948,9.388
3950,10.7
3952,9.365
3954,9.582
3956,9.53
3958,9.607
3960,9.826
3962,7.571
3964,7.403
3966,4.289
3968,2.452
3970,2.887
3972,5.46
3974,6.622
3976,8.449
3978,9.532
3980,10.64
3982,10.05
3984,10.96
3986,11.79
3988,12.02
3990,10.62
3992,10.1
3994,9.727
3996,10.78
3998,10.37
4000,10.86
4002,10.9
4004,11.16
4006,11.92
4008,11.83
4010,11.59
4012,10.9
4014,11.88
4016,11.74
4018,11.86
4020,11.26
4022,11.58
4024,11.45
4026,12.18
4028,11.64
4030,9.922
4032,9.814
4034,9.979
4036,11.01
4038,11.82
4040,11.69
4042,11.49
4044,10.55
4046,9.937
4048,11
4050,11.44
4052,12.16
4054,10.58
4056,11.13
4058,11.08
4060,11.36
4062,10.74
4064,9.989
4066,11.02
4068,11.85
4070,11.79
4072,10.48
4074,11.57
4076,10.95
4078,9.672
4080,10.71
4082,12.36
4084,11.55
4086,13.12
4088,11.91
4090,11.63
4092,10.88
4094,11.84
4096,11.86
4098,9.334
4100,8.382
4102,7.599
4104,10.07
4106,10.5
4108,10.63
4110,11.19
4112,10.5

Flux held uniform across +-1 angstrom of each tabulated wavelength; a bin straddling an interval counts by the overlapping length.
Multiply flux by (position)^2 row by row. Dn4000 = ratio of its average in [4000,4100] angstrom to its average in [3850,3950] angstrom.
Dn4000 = 1.45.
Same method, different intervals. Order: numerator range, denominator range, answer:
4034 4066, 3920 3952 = 1.74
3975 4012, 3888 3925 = 1.25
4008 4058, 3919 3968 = 1.63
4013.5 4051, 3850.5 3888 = 1.33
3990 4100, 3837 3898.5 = 1.34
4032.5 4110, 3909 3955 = 1.56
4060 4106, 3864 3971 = 1.47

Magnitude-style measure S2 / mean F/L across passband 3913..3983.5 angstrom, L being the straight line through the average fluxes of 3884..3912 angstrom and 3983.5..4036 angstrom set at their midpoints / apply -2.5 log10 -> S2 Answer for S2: 0.31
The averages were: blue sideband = 8.78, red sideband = 11.1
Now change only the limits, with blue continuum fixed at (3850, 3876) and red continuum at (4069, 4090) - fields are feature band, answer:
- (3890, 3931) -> 0.15 mag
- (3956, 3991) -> 0.26 mag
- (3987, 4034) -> -0.03 mag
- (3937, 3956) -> 0.20 mag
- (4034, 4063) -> 0.00 mag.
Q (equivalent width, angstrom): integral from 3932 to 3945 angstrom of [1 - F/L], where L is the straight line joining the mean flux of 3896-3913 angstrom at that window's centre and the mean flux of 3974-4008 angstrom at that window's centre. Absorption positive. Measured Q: 6.3 angstrom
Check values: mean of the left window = 9.69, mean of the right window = 10.5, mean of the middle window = 5.17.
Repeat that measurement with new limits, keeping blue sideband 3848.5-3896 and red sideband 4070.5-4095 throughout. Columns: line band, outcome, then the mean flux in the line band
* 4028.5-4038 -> 0.3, 10.4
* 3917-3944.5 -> 9.8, 6.2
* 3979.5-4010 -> -1.6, 10.9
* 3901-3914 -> 0.0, 9.36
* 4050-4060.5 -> -0.2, 11.3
